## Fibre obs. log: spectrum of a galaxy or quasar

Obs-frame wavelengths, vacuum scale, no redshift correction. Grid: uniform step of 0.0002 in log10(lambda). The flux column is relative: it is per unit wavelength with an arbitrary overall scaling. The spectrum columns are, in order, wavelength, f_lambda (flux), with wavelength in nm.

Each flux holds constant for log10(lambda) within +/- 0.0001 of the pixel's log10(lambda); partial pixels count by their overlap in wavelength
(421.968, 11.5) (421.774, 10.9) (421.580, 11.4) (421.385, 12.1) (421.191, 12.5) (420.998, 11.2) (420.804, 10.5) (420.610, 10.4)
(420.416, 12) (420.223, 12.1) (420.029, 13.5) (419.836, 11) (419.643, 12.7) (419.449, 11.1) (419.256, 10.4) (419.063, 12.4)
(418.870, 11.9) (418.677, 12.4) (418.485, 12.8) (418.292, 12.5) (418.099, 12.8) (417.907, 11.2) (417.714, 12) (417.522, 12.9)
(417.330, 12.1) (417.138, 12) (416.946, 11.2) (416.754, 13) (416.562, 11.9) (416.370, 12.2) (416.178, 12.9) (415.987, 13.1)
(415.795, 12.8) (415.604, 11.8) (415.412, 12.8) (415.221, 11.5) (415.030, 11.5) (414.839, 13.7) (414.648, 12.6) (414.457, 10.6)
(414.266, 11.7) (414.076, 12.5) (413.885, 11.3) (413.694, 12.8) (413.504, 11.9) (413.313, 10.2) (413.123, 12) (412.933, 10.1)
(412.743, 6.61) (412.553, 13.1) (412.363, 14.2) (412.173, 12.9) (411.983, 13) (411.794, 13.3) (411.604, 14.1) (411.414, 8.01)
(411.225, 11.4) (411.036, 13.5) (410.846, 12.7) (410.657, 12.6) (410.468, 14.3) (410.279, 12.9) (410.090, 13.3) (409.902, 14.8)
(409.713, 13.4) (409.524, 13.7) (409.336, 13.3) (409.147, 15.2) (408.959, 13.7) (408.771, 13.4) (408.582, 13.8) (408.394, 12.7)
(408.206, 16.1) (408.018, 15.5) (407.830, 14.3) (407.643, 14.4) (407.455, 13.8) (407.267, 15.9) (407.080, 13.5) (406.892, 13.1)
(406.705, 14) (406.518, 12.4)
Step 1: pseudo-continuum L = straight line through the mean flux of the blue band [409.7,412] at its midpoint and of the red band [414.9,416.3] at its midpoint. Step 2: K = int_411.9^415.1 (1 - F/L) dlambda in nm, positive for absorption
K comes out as 0.20 nm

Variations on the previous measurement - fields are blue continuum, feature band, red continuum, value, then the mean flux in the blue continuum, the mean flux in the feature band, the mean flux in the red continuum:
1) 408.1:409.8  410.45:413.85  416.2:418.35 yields 0.33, 13.9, 12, 12.2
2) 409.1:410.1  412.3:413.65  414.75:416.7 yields 0.20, 13.9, 11.2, 12.4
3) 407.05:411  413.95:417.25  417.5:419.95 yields 0.11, 14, 12.2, 12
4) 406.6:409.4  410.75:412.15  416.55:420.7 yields 0.12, 14.2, 12.3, 12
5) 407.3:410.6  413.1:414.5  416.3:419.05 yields 0.15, 14.1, 11.6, 12.2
